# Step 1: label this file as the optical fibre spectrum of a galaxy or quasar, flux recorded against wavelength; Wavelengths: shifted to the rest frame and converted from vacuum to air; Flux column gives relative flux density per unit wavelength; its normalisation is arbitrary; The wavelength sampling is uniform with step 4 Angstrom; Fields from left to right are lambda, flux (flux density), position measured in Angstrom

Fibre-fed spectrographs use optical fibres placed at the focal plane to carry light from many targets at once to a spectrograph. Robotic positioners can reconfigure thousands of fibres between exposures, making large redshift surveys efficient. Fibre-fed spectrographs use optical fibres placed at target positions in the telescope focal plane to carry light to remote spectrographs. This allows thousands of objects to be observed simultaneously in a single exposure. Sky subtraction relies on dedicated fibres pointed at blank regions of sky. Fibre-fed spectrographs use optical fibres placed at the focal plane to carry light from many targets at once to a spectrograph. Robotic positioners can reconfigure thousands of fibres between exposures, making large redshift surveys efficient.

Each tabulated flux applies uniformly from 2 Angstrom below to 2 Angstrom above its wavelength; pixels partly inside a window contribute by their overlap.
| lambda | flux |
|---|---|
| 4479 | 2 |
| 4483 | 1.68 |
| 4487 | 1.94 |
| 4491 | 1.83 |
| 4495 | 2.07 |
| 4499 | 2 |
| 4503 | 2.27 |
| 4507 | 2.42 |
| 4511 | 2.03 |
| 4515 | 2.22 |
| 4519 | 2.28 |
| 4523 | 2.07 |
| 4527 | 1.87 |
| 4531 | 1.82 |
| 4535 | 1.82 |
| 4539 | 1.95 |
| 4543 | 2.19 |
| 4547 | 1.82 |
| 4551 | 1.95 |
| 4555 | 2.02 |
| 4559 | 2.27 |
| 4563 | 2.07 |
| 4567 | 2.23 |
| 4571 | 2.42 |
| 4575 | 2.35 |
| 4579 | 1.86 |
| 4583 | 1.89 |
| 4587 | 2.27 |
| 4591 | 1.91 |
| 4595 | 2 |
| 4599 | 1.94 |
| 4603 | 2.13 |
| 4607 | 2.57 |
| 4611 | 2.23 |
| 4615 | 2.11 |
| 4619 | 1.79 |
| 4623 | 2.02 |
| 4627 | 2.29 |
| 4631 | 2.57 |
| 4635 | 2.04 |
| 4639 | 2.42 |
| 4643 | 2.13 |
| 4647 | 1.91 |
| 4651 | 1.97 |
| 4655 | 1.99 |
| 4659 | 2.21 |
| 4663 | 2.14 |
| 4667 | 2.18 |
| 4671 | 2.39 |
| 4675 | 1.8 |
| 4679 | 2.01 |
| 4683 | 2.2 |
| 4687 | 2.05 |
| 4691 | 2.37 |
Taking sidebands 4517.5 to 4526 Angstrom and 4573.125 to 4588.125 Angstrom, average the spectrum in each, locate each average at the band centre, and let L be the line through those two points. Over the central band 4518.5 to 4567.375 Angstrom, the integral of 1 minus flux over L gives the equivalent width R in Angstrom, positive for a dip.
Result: 2.3 Angstrom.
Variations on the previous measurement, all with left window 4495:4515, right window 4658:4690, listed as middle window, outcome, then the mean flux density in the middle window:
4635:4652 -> 0.22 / 2.11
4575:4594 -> 1.14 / 2.02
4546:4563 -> 1.00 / 2.03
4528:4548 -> 2.23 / 1.92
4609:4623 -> 0.67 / 2.04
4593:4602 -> 0.67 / 1.99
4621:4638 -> -0.81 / 2.24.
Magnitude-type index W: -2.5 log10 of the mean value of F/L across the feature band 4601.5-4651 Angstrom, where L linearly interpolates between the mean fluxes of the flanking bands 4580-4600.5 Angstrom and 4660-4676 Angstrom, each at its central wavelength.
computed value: -0.06 mag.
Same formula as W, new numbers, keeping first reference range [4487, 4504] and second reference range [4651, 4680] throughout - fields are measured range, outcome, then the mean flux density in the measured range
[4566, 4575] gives -0.143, 2.34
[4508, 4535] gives -0.009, 2.05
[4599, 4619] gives -0.057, 2.18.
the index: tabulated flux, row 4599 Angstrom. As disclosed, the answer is 1.94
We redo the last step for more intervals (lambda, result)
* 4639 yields 2.42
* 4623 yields 2.02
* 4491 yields 1.83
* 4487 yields 1.94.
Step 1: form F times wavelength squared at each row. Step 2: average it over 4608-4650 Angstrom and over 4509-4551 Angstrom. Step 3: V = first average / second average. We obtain 1.1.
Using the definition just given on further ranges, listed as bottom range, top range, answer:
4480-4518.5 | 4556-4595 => 1.07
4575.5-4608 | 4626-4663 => 1.07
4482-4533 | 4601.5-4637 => 1.13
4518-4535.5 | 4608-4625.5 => 1.10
